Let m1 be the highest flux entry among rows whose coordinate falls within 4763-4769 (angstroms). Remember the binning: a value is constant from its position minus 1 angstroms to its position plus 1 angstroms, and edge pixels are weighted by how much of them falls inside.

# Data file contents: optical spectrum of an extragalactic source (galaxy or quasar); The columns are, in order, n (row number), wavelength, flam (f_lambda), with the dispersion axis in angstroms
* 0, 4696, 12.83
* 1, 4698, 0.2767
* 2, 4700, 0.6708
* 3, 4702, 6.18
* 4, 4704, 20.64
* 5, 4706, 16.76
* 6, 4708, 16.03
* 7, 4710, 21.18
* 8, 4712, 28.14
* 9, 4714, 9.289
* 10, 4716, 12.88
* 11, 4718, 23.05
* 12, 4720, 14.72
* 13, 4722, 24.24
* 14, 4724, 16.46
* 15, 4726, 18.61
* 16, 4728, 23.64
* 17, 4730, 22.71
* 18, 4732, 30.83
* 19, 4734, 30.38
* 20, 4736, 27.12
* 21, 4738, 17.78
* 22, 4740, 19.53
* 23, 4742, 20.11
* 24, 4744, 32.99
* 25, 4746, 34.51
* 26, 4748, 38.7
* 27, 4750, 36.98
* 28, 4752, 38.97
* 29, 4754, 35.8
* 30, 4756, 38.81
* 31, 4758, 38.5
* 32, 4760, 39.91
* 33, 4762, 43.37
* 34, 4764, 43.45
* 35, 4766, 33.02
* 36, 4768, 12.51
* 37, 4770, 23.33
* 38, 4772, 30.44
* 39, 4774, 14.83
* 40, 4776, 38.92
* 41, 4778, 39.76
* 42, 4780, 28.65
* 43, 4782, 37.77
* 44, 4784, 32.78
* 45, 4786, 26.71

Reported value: 43.45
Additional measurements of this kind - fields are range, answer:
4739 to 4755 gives 38.97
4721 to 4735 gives 30.83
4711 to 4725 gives 28.14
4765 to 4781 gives 39.76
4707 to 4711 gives 21.18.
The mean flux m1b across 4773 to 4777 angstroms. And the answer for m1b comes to 26.9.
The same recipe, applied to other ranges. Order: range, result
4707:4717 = 17.5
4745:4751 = 36.7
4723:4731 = 20.4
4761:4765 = 43.4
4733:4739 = 25.1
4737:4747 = 25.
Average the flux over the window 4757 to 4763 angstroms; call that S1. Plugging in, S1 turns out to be 40.6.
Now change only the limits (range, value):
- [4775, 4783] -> 36.3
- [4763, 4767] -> 38.2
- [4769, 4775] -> 22.9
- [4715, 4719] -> 18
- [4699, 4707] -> 11.1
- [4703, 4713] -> 20.6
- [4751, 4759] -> 38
